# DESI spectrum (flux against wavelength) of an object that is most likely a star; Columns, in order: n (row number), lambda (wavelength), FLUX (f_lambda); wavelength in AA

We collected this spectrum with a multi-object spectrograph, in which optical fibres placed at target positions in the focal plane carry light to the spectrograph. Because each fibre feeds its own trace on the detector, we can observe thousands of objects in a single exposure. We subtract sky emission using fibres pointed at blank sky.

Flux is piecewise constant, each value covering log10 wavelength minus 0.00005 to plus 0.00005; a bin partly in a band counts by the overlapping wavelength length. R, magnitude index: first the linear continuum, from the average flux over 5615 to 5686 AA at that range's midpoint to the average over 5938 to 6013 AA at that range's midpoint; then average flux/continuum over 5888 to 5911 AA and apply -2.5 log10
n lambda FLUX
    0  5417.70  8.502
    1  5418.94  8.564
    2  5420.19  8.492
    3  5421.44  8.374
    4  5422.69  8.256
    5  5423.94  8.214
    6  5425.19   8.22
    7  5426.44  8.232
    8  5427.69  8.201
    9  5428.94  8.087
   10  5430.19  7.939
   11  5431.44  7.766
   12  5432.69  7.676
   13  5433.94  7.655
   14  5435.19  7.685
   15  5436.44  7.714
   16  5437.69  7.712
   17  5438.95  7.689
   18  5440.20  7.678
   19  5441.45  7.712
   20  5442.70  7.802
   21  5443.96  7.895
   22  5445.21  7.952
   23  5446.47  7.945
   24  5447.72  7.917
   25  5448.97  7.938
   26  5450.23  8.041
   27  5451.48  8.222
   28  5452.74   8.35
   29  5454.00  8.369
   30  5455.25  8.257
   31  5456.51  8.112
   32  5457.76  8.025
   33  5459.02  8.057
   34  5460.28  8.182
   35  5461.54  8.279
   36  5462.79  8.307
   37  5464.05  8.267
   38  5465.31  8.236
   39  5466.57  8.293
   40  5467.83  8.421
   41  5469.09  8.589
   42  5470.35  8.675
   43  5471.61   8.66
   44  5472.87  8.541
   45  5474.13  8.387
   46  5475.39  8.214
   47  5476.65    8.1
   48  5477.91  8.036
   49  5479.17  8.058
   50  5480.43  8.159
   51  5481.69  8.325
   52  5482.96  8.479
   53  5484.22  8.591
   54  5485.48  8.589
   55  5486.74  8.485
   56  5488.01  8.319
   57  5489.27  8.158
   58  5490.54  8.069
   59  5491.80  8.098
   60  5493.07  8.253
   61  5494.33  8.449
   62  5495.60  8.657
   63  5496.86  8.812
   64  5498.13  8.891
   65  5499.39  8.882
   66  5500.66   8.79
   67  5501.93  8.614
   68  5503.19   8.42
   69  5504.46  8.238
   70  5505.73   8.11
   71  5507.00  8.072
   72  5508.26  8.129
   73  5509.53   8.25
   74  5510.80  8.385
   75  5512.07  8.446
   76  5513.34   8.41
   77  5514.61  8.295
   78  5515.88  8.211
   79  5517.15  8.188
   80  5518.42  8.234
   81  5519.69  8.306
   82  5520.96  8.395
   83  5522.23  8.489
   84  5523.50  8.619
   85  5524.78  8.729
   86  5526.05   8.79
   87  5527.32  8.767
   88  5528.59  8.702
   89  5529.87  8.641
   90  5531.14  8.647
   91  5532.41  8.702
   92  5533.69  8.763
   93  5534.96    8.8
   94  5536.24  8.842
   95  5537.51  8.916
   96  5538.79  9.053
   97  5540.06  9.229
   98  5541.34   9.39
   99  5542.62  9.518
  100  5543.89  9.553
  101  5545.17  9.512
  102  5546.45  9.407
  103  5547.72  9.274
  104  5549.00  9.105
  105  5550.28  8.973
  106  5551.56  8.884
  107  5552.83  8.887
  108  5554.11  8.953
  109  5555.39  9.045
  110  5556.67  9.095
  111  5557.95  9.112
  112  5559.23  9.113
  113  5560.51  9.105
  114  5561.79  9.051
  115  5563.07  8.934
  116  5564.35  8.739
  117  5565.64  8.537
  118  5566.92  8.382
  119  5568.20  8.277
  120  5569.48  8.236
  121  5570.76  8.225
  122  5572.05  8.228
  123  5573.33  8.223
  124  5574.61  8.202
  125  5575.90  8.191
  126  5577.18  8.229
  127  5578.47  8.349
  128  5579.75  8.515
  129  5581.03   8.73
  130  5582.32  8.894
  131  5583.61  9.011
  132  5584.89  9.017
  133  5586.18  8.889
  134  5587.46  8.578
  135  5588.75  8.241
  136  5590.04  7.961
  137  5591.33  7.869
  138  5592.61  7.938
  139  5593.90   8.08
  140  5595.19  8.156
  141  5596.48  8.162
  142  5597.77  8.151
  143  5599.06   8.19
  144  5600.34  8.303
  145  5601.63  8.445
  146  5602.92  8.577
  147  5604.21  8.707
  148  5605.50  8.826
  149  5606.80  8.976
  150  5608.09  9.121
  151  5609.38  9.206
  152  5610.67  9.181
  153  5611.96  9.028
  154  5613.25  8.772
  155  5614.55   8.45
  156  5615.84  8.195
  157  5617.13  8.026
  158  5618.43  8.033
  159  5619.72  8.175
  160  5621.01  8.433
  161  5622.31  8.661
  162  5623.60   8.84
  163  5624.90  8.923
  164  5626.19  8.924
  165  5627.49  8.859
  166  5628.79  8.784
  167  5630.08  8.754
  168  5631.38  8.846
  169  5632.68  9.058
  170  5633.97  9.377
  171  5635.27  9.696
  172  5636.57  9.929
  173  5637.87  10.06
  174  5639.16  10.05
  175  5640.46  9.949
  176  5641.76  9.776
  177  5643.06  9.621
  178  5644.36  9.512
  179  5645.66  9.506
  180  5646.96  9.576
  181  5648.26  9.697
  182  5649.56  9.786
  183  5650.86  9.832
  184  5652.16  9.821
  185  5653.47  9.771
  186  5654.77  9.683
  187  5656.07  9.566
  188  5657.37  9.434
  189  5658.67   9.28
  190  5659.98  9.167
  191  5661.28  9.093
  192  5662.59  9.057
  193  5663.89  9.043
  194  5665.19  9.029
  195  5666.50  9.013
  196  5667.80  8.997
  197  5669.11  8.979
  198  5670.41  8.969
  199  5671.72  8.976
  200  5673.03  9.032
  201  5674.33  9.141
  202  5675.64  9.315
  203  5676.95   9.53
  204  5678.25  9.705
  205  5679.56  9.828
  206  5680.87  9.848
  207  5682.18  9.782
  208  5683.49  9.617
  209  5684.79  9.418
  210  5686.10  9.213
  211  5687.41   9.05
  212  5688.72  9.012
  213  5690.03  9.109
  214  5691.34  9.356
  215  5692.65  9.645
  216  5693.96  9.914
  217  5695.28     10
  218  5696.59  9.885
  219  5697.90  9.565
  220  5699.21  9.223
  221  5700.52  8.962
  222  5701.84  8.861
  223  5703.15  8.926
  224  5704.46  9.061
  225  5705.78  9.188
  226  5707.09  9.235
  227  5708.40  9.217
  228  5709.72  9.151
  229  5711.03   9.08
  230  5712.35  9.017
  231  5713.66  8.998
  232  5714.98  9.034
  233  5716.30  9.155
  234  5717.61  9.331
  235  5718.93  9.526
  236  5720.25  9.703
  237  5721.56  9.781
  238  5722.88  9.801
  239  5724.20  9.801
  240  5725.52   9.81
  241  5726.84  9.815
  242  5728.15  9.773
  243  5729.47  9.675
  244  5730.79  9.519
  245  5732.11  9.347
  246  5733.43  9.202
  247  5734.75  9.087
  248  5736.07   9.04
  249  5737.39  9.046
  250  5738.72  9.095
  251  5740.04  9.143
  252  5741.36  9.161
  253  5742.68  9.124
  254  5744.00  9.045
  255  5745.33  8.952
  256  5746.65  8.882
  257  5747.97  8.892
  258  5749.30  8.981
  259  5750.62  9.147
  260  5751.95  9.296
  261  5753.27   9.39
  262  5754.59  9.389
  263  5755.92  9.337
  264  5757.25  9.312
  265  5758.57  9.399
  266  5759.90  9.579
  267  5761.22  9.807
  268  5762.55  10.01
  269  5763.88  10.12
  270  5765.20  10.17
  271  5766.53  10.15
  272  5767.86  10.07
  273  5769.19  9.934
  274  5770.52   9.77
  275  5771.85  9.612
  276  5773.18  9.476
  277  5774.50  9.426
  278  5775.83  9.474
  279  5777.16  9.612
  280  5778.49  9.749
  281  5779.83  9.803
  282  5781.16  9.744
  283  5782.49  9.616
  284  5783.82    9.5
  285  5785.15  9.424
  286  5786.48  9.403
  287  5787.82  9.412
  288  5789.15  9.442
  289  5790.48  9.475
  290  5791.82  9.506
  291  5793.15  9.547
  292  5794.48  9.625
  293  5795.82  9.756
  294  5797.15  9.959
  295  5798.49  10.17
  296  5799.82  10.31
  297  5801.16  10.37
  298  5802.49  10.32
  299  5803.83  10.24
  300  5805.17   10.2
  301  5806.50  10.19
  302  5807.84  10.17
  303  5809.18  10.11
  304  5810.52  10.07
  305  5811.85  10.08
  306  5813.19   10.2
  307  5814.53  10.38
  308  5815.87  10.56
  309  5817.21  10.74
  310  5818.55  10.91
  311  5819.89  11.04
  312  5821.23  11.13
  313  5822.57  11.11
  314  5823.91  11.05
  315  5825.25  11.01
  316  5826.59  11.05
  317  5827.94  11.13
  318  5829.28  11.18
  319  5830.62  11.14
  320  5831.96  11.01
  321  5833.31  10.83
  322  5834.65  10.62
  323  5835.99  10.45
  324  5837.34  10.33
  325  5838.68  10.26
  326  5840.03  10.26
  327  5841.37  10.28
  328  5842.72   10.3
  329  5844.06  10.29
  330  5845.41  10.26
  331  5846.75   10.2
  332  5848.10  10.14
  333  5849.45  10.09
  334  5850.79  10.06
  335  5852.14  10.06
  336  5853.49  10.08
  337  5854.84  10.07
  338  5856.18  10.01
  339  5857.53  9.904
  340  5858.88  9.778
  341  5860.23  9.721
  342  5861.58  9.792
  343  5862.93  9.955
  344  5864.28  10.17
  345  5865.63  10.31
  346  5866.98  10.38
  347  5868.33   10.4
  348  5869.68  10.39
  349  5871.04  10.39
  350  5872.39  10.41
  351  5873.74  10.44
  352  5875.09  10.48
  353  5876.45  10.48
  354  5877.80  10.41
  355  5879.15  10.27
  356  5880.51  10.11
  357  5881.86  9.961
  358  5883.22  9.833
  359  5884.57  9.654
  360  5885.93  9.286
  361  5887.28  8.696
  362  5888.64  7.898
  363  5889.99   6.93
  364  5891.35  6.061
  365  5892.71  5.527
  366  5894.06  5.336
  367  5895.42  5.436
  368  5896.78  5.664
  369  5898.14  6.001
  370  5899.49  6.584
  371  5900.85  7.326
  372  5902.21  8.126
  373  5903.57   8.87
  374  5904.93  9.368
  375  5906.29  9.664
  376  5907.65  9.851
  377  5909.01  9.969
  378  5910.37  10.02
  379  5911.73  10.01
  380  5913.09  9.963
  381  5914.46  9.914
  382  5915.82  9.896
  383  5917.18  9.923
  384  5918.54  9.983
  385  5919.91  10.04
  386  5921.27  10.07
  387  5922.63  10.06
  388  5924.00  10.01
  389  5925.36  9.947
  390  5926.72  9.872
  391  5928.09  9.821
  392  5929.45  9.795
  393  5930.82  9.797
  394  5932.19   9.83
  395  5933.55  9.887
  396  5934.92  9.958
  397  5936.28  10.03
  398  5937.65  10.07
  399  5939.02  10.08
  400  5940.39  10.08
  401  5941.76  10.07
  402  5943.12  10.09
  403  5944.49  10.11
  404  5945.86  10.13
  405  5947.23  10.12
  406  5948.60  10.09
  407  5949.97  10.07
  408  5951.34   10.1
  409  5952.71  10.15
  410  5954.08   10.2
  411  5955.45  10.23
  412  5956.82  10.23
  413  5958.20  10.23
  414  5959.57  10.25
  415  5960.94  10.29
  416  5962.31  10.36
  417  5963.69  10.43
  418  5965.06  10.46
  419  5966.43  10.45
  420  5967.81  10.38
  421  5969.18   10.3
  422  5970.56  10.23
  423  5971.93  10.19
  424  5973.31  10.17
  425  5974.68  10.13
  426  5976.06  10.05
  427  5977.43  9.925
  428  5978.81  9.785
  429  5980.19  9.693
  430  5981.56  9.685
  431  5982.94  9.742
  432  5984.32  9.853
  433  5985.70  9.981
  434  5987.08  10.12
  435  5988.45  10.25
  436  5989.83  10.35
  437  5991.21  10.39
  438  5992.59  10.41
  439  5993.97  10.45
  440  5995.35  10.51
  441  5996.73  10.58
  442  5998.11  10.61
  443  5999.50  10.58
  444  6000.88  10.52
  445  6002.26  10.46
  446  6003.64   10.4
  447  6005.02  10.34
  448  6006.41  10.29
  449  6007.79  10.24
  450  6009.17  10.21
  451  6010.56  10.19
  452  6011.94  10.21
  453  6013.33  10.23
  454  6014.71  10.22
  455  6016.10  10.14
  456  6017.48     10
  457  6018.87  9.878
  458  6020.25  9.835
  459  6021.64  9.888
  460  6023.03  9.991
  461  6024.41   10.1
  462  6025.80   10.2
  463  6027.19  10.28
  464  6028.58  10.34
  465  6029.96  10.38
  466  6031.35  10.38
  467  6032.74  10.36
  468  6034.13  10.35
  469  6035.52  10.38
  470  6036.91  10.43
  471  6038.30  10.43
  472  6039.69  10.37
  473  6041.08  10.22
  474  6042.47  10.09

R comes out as 0.30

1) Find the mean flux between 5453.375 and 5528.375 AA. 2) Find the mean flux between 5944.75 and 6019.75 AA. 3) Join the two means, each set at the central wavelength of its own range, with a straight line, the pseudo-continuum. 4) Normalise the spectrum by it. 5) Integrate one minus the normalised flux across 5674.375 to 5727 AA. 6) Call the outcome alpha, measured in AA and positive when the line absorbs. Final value -1.4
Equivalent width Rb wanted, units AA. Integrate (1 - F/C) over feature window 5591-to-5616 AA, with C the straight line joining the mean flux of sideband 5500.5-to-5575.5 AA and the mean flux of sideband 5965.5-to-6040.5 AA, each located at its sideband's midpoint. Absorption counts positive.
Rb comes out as 1.1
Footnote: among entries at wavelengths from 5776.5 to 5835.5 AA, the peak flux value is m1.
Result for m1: 11.18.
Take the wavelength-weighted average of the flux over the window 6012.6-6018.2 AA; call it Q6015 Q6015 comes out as 10.1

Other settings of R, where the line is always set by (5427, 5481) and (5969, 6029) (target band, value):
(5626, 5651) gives -0.081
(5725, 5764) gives -0.015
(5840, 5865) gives -0.050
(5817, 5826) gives -0.161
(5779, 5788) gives -0.024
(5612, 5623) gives 0.042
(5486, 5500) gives -0.029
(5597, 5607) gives 0.020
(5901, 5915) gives 0.039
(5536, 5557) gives -0.089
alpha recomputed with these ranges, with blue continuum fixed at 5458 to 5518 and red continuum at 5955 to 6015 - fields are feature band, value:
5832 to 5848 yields -1.1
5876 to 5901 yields 4.8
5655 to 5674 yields -0.2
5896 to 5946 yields 2.7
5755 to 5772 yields -0.7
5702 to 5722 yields 0.0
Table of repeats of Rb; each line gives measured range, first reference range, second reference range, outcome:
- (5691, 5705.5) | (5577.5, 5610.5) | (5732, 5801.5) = -0.4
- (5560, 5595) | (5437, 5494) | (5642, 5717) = 1.3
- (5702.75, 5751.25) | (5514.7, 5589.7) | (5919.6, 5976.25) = 0.4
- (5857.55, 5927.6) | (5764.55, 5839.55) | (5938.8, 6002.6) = 6.7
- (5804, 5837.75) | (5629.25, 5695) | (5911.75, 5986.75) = -3.1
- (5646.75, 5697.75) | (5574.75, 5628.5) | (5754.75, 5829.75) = -1.8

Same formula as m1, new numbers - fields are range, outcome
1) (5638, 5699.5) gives 10.05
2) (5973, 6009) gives 10.61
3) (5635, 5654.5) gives 10.06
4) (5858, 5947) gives 10.48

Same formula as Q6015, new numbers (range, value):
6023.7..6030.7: 10.3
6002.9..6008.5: 10.3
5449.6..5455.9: 8.24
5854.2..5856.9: 10.1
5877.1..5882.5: 10.2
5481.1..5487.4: 8.49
